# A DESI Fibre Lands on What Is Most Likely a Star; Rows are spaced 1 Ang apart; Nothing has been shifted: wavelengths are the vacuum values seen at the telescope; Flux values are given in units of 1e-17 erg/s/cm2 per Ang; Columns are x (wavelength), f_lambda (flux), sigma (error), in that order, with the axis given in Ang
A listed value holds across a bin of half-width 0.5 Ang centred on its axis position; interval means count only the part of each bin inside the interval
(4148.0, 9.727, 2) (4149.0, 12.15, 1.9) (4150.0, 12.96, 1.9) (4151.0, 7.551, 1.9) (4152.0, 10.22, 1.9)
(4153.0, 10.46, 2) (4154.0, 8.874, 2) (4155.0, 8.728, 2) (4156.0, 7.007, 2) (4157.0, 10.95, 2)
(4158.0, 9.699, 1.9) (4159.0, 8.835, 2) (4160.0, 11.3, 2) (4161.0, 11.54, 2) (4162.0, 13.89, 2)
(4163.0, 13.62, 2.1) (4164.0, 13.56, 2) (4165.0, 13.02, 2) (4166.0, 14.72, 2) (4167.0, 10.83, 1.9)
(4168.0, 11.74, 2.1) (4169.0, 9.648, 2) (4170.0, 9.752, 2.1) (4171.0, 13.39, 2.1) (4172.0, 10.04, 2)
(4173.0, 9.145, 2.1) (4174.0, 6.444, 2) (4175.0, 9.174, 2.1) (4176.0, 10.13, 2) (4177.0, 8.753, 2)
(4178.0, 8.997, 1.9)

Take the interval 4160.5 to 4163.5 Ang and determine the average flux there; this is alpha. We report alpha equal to 13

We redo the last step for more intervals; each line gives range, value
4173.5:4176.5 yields 8.58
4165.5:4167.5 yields 12.8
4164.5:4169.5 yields 12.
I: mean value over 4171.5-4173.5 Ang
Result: 9.59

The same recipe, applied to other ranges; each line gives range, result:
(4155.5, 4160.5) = 9.56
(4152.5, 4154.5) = 9.67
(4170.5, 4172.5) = 11.7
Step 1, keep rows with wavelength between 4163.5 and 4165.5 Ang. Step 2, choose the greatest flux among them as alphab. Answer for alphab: 13.56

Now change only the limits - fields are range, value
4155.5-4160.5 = 11.3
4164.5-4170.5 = 14.72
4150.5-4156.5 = 10.46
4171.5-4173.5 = 10.04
